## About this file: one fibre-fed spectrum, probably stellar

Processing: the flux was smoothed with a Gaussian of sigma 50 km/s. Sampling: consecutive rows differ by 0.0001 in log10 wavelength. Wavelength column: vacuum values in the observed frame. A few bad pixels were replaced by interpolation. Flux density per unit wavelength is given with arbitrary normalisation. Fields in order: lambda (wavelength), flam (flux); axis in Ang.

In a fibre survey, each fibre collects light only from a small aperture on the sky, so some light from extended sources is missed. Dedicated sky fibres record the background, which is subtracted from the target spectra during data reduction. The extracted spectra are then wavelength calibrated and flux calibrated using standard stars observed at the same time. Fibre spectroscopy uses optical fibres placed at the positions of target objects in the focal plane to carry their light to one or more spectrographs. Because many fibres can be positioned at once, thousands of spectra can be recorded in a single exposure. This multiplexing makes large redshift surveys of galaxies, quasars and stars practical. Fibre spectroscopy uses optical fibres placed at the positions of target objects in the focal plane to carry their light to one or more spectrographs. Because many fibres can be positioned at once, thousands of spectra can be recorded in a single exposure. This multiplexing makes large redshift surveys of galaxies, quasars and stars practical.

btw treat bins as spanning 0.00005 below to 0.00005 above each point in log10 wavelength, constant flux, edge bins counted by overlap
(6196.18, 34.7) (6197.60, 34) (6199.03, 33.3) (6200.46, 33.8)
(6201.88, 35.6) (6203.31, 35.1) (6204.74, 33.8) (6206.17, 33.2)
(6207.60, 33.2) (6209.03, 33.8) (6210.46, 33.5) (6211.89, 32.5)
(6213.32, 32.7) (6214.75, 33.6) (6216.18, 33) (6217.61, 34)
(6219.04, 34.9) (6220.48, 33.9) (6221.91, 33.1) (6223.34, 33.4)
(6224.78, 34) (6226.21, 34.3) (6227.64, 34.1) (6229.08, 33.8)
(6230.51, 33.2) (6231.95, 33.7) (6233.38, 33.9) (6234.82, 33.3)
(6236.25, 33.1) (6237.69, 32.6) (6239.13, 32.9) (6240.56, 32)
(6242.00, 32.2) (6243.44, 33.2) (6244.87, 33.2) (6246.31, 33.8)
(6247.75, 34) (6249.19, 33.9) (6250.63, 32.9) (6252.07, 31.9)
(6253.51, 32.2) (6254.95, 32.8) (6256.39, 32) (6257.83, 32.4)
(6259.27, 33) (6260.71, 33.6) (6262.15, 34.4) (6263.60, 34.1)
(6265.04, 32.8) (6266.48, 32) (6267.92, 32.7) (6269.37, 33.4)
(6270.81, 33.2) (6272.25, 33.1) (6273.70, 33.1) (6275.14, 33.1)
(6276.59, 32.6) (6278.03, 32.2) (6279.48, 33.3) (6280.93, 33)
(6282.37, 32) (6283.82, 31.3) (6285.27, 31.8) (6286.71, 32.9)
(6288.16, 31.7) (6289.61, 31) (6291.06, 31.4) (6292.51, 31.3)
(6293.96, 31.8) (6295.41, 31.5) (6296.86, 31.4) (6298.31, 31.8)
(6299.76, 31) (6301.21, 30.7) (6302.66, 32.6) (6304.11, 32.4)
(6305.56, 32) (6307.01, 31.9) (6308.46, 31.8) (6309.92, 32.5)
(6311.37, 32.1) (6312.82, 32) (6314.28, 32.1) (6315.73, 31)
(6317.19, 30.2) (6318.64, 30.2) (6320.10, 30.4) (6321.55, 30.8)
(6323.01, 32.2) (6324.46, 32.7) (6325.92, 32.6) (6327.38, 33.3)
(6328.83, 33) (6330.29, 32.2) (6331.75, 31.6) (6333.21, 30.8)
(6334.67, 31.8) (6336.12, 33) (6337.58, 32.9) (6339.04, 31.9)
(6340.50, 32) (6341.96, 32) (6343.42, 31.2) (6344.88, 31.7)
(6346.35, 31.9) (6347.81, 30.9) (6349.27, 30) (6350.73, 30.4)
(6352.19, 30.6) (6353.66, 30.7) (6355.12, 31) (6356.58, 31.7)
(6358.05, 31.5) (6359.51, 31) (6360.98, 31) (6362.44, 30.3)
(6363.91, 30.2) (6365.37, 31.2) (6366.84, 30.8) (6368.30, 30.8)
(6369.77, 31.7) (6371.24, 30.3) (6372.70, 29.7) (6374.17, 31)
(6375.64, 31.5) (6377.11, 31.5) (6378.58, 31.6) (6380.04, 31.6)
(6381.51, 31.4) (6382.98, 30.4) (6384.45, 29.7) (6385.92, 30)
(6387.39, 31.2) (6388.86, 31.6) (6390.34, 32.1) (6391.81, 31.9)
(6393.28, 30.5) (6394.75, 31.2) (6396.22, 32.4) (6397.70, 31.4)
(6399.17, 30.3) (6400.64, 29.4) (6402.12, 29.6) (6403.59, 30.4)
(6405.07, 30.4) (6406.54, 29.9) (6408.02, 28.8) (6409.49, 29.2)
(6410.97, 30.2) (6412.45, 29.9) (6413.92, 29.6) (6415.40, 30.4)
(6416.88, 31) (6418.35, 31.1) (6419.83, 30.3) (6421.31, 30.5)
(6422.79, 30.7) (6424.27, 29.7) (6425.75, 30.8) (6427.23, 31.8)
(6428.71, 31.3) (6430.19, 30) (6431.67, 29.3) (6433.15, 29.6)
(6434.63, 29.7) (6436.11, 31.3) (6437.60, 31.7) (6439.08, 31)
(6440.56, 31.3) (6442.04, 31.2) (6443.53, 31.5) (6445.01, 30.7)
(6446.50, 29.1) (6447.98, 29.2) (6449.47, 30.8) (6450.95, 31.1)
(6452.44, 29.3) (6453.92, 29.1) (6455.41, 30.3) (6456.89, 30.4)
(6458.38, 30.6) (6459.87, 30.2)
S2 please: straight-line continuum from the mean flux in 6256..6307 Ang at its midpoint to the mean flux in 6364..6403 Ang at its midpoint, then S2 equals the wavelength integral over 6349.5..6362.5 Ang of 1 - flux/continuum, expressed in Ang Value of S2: 0.2 Ang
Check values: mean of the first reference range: 32.4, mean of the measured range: 30.9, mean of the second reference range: 30.9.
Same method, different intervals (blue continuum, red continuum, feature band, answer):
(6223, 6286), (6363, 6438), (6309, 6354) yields 0.2 Ang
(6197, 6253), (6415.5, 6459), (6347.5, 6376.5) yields 0.7 Ang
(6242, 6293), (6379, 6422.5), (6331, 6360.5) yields 0.0 Ang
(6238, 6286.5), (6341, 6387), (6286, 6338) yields 0.2 Ang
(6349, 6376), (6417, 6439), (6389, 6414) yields 0.2 Ang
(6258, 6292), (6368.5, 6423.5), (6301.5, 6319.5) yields 0.2 Ang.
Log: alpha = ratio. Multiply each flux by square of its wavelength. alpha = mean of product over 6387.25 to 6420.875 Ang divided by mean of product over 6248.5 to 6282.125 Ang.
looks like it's 1.0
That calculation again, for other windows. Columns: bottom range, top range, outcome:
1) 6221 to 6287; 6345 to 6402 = 0.97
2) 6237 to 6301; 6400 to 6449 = 0.98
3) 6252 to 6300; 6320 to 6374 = 0.99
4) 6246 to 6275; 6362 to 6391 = 0.97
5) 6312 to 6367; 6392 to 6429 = 0.99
